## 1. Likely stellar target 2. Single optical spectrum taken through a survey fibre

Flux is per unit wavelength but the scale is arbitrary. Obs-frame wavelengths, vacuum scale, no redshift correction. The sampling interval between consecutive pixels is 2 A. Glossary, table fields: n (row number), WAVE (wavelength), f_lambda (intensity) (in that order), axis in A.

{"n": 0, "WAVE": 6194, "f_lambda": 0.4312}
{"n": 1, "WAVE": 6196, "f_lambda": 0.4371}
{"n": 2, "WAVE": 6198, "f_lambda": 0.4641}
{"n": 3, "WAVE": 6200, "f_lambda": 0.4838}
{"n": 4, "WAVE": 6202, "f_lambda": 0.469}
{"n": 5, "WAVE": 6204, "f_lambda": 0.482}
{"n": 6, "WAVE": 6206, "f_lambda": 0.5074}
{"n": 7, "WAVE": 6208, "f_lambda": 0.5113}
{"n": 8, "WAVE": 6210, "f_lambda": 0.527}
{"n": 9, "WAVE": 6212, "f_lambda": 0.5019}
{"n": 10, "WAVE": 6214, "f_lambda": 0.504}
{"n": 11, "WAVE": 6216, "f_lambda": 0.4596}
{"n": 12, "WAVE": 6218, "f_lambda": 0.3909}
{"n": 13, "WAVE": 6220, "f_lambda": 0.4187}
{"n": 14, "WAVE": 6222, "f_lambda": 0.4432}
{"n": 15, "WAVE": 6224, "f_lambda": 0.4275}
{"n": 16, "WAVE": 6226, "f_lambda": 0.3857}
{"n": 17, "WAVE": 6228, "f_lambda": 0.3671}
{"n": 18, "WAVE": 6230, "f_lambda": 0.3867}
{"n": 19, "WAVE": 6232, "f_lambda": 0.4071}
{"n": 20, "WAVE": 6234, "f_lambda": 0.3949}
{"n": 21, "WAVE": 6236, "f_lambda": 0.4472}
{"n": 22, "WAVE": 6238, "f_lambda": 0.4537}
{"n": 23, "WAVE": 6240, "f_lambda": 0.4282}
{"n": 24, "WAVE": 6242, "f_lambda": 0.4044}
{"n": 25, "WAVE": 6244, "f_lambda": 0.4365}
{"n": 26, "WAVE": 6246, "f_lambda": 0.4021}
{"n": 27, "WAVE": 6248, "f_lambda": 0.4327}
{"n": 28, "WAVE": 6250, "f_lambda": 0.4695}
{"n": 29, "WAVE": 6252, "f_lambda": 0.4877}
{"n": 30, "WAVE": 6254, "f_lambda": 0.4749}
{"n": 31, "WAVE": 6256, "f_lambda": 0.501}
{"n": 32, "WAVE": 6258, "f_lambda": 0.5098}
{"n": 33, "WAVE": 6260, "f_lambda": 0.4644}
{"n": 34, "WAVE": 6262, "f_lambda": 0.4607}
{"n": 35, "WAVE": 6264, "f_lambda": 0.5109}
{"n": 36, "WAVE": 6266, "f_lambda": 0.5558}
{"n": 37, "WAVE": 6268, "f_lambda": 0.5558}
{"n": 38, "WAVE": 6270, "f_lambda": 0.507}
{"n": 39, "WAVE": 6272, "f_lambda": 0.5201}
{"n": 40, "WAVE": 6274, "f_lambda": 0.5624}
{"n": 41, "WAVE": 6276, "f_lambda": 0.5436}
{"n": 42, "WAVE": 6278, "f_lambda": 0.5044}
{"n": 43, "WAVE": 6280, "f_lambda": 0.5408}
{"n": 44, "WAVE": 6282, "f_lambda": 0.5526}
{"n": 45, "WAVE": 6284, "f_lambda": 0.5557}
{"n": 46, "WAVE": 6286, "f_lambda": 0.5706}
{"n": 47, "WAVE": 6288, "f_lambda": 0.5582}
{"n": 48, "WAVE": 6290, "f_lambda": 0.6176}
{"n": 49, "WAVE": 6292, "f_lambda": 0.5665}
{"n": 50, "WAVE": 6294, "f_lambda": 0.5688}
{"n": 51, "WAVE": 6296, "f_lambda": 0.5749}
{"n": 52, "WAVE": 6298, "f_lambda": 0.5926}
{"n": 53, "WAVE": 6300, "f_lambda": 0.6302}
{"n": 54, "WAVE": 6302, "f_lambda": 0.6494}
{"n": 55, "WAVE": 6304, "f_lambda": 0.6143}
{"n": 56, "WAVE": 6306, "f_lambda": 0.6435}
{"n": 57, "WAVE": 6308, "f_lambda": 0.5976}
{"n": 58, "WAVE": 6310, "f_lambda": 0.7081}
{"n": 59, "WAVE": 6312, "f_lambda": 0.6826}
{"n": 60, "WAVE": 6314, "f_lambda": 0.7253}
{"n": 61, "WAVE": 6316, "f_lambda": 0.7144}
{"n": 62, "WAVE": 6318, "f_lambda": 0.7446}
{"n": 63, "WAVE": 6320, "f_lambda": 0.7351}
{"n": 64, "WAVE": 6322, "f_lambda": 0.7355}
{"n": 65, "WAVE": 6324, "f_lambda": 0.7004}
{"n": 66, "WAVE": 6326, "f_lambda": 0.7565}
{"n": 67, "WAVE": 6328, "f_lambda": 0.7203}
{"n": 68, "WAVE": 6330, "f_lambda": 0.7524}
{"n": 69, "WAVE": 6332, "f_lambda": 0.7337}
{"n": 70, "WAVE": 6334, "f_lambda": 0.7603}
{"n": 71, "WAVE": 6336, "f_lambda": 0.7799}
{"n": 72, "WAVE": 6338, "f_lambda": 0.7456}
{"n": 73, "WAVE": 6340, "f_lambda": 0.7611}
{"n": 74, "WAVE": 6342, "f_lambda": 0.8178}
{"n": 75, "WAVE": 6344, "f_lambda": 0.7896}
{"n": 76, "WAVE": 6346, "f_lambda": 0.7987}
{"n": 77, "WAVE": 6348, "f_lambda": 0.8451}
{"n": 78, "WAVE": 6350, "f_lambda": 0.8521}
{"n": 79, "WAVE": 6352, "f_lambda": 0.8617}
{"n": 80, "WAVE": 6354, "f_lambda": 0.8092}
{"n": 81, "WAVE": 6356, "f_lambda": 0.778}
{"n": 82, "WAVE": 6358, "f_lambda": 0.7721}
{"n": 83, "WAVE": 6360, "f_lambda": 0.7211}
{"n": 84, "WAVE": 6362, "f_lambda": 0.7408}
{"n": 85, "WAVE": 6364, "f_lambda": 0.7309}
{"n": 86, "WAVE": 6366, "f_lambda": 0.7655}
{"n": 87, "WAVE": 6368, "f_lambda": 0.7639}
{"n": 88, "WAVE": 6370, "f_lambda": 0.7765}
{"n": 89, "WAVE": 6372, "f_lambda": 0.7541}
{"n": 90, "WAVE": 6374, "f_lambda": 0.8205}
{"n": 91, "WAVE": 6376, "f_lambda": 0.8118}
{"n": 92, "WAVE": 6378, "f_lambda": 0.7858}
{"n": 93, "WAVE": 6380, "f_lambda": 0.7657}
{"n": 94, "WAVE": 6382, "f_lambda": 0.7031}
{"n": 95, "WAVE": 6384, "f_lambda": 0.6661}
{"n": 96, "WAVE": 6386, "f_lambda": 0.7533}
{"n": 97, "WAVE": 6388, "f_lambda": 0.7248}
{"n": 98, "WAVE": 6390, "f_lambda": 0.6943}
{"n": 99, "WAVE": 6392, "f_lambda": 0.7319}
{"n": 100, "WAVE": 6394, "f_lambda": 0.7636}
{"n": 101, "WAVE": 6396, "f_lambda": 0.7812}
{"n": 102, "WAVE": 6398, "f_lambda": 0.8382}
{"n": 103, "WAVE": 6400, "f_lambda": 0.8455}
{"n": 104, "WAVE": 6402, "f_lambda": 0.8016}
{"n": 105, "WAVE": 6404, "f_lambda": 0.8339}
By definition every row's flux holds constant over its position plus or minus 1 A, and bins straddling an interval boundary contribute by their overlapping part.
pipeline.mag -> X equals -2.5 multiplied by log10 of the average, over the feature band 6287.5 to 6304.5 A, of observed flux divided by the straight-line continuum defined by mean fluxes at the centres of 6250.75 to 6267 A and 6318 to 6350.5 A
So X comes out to 0.05 mag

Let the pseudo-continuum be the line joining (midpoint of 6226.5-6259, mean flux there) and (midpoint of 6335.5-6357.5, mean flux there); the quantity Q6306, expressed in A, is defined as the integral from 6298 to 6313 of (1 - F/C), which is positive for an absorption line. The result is 0.4 A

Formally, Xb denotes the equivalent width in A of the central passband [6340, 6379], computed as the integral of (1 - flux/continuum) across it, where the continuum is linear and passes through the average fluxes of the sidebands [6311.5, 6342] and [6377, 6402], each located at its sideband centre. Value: -2.1 A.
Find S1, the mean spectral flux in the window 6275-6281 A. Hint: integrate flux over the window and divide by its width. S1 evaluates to 0.53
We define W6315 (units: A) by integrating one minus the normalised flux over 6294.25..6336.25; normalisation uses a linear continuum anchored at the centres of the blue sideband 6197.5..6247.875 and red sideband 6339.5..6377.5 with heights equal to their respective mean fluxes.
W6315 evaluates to -0.6 A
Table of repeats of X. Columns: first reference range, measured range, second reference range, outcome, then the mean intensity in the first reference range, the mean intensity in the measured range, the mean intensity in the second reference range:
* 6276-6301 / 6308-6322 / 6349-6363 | -0.087 mag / 0.568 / 0.711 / 0.791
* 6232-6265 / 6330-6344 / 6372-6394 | -0.185 mag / 0.453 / 0.767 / 0.747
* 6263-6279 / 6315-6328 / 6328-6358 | -0.027 mag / 0.532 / 0.73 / 0.789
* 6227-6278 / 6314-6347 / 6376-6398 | -0.195 mag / 0.468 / 0.752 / 0.745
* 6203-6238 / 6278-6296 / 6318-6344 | 0.120 mag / 0.445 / 0.563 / 0.751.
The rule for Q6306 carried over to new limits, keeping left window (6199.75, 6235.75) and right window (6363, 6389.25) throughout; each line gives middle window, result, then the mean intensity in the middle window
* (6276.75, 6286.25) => 0.5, 0.543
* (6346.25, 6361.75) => -2.0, 0.802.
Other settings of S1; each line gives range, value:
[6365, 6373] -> 0.765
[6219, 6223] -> 0.431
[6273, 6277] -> 0.553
